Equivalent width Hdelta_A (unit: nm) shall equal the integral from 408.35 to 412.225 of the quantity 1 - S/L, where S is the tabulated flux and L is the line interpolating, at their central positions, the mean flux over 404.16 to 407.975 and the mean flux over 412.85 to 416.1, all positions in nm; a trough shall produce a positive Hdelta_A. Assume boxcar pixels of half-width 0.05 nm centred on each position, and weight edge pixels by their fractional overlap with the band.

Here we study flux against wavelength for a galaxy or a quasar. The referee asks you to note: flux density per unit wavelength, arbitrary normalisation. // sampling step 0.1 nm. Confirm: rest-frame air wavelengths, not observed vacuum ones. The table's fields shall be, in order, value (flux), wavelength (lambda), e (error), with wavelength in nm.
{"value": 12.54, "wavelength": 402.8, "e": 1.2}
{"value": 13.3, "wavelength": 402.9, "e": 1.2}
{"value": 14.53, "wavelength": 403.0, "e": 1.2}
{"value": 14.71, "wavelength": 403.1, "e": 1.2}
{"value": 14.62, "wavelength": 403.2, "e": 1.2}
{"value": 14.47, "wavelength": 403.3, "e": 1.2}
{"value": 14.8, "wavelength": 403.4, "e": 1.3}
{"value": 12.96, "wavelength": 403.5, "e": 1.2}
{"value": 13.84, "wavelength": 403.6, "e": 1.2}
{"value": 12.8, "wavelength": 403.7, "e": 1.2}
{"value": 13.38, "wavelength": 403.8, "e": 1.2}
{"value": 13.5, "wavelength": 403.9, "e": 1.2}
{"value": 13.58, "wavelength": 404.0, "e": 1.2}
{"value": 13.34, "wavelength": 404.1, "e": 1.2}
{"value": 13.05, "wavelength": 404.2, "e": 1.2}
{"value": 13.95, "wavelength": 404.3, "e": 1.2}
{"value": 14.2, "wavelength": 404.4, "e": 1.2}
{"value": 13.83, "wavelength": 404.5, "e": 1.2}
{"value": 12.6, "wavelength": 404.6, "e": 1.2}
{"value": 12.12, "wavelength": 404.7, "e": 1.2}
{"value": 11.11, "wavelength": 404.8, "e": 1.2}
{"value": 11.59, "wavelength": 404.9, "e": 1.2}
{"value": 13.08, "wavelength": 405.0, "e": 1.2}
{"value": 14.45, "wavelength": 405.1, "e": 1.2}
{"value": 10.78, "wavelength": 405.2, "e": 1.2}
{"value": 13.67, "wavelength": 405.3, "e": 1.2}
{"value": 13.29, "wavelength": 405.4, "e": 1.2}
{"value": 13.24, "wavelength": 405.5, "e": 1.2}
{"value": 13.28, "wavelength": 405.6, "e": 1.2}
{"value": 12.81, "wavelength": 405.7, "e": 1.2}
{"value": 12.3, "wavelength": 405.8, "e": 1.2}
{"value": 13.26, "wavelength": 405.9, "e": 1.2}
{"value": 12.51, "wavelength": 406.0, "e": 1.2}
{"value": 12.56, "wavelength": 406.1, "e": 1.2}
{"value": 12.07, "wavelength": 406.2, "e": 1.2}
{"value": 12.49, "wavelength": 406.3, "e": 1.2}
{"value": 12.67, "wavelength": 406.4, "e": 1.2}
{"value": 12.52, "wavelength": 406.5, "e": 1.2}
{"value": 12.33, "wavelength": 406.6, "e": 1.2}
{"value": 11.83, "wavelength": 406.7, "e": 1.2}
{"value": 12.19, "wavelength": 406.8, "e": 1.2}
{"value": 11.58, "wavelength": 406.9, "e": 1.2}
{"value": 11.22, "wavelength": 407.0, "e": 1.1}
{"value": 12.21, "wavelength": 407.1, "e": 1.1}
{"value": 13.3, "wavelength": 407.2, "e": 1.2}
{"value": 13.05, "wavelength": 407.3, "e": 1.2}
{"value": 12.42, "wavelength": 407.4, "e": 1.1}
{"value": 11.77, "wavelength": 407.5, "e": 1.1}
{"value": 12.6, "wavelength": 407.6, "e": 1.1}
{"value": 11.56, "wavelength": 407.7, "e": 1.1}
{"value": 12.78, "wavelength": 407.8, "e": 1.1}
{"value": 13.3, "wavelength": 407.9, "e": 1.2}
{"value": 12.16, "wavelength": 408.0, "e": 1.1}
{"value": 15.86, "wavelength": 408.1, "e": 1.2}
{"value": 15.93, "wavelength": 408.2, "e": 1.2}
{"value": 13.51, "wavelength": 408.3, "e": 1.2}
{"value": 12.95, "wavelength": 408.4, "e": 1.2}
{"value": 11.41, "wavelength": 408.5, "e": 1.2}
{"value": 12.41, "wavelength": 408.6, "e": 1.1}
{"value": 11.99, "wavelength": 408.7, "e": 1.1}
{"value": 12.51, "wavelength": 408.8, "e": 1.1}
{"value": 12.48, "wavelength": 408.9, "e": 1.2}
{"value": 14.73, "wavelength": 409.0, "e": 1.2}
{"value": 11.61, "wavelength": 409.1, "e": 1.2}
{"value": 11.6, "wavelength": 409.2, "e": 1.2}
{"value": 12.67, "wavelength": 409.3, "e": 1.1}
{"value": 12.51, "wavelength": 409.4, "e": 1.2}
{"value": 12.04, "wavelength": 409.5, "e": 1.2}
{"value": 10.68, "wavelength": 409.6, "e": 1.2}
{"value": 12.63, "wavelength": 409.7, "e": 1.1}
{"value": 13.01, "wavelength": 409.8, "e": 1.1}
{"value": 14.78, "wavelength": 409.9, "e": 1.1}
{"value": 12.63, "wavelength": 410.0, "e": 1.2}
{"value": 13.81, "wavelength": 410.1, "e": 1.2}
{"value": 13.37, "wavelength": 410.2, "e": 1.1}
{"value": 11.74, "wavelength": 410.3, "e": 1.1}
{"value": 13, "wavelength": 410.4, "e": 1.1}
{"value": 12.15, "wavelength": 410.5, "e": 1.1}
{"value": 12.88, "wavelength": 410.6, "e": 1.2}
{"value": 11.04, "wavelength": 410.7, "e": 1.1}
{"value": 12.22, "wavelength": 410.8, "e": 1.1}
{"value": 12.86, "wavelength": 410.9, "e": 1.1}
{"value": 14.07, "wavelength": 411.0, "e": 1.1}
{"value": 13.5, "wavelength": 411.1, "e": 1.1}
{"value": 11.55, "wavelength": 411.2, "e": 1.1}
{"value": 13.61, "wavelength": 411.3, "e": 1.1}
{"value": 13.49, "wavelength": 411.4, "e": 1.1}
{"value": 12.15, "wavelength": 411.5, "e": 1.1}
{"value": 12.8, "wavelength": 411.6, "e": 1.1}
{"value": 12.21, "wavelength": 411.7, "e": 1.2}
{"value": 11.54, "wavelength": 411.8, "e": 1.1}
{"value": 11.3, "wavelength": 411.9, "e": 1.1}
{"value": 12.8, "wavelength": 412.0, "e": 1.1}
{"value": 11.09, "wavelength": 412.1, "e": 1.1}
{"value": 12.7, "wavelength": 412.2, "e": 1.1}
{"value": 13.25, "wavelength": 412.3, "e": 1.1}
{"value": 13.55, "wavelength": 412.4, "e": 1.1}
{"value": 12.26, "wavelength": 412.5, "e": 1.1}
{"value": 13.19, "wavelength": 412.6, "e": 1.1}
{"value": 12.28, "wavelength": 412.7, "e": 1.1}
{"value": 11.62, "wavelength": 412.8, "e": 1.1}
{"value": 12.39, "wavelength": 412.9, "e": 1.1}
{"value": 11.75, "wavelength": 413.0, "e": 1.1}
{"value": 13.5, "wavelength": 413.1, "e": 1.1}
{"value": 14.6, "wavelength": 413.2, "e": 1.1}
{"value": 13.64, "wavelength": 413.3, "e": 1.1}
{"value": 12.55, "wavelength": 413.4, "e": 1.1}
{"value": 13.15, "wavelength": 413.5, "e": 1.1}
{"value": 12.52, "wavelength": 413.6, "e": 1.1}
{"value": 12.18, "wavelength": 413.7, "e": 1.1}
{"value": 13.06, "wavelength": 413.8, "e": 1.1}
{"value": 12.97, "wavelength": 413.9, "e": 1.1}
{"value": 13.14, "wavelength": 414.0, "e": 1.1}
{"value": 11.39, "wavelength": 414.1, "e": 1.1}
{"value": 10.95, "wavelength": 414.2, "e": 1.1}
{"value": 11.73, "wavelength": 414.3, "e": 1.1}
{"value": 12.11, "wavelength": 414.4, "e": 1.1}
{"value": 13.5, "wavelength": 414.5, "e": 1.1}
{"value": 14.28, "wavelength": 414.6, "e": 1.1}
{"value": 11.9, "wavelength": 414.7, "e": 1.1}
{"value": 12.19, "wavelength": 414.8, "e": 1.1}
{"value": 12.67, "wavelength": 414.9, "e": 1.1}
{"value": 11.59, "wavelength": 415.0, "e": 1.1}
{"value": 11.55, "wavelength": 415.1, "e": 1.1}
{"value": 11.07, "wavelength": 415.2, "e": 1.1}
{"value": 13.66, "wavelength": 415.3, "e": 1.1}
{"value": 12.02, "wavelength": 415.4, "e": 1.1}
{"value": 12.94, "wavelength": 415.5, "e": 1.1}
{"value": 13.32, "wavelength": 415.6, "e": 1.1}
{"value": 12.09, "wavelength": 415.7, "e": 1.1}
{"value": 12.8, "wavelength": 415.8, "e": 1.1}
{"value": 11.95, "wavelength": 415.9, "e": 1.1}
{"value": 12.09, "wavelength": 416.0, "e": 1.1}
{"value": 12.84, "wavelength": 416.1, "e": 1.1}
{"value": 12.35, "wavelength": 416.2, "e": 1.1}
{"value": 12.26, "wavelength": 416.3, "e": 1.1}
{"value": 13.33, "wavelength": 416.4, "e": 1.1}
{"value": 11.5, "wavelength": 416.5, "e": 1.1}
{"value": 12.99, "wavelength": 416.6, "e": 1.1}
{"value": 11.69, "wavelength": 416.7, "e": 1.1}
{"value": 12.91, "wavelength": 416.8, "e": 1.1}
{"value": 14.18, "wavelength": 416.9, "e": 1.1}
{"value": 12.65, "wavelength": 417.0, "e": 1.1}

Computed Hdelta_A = 0.02 nm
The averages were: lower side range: 12.6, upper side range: 12.5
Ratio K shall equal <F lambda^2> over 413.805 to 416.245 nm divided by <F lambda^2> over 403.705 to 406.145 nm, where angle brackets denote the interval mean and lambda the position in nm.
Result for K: 1.00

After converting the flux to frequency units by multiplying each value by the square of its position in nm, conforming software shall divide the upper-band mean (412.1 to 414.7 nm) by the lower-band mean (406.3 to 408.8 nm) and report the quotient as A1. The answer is 1.0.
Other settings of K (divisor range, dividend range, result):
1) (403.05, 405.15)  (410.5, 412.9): 0.97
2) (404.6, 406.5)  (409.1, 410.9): 1.01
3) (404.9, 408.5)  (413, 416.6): 1.02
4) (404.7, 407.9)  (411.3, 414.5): 1.04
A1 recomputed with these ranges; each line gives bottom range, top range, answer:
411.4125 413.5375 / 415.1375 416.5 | 1.01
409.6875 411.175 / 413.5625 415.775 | 0.98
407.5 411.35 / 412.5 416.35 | 1.00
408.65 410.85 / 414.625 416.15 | 1.01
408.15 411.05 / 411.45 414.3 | 1.00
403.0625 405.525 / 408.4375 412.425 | 0.97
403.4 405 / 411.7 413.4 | 1.00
